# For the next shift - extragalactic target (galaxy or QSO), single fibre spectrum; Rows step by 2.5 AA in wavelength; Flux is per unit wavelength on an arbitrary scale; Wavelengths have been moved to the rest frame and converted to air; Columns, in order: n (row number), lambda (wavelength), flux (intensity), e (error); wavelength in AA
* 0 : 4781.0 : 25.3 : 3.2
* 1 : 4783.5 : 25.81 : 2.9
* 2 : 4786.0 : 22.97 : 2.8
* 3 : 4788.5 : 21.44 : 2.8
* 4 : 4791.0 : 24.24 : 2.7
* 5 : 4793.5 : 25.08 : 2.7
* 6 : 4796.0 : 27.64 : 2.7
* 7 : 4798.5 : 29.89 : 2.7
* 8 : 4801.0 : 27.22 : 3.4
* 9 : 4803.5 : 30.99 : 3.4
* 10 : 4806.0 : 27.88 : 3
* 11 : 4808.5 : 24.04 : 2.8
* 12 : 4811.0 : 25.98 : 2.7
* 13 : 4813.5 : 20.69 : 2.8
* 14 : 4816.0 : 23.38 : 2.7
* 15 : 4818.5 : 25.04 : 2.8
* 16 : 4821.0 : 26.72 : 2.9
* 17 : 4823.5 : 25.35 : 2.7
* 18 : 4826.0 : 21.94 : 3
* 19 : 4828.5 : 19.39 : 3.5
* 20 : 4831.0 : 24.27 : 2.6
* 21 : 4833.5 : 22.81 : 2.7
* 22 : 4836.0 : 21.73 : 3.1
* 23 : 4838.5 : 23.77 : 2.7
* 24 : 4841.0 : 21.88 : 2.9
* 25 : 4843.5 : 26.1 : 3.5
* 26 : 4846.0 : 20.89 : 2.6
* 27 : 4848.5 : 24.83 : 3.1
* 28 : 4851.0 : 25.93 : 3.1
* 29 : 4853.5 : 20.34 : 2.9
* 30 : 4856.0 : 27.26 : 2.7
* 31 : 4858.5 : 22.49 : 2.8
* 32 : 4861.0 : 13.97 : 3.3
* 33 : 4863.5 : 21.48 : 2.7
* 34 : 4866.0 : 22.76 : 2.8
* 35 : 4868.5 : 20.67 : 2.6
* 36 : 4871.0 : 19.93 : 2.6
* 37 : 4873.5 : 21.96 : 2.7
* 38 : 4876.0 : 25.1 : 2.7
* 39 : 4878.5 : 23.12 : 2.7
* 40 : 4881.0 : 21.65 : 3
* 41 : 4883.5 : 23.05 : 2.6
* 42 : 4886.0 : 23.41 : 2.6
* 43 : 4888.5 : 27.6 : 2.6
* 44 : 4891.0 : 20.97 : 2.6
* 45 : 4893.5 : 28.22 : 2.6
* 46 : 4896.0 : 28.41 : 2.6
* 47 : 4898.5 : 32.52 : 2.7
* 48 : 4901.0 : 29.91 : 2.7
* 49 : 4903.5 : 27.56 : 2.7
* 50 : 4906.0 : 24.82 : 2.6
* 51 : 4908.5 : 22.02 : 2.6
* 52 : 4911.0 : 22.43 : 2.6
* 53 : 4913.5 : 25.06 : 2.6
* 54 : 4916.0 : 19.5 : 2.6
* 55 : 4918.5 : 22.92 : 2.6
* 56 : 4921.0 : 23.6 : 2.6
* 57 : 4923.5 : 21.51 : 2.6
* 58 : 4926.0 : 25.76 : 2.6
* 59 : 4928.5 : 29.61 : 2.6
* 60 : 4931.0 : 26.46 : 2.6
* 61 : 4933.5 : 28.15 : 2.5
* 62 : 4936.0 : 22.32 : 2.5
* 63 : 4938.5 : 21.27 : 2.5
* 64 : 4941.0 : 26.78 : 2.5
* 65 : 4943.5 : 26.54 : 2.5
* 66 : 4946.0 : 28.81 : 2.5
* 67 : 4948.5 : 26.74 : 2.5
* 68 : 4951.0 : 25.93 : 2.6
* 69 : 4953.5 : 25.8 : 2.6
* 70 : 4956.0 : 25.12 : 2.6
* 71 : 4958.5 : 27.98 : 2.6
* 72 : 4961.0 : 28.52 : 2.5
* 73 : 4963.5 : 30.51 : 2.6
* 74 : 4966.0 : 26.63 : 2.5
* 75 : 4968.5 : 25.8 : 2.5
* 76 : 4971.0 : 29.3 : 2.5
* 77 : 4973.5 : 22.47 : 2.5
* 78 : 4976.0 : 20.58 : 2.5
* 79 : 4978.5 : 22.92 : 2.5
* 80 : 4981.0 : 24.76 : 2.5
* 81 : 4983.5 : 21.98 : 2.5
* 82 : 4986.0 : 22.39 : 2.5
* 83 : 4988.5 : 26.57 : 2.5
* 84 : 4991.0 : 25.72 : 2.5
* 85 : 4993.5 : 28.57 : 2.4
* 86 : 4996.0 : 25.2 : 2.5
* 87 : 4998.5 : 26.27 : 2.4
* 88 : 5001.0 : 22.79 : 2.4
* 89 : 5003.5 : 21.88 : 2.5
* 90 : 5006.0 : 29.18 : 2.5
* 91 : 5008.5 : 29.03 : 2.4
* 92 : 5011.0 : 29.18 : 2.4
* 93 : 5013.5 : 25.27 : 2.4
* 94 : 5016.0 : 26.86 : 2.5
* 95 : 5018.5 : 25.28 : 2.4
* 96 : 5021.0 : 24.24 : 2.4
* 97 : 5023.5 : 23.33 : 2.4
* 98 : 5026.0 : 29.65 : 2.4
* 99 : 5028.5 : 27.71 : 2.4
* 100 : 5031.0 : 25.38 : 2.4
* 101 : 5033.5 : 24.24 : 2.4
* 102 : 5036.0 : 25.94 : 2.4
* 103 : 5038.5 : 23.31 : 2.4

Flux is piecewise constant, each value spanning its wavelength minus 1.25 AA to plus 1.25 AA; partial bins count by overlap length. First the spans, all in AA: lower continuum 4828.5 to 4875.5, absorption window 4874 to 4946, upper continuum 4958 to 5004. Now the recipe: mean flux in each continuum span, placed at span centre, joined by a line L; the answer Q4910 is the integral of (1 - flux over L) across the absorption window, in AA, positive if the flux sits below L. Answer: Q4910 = -4.1 AA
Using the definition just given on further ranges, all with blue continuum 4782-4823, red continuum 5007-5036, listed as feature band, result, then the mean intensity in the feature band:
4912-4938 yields 1.64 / 24.4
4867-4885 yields 2.51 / 22.2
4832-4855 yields 2.25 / 23.2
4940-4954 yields -0.38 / 26.8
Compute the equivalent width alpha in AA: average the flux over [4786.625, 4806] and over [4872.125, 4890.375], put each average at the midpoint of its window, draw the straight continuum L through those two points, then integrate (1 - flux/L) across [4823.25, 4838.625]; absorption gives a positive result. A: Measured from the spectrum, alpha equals 1.73 AA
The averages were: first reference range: 26.6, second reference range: 23.6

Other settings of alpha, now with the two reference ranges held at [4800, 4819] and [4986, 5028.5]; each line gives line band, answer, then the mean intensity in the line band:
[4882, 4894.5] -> 0.64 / 24.5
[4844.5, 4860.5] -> 1.58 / 23.2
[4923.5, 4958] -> -0.01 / 26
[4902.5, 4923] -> 2.00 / 23.4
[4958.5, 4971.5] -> -1.02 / 28.1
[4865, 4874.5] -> 1.67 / 21.3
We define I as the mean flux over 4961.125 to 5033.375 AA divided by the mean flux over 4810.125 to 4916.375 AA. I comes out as 1.1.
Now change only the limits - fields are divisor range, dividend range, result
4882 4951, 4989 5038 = 1.03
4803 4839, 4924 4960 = 1.08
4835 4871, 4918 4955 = 1.14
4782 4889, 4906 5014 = 1.07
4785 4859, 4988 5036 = 1.07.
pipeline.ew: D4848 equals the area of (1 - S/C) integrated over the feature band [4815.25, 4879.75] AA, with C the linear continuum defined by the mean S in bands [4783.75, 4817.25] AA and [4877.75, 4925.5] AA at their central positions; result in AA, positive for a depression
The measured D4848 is 6.0 AA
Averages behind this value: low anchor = 25.5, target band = 22.8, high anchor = 24.7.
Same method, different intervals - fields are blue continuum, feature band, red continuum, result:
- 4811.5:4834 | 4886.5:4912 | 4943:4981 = -1.5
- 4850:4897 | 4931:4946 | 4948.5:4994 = -0.4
